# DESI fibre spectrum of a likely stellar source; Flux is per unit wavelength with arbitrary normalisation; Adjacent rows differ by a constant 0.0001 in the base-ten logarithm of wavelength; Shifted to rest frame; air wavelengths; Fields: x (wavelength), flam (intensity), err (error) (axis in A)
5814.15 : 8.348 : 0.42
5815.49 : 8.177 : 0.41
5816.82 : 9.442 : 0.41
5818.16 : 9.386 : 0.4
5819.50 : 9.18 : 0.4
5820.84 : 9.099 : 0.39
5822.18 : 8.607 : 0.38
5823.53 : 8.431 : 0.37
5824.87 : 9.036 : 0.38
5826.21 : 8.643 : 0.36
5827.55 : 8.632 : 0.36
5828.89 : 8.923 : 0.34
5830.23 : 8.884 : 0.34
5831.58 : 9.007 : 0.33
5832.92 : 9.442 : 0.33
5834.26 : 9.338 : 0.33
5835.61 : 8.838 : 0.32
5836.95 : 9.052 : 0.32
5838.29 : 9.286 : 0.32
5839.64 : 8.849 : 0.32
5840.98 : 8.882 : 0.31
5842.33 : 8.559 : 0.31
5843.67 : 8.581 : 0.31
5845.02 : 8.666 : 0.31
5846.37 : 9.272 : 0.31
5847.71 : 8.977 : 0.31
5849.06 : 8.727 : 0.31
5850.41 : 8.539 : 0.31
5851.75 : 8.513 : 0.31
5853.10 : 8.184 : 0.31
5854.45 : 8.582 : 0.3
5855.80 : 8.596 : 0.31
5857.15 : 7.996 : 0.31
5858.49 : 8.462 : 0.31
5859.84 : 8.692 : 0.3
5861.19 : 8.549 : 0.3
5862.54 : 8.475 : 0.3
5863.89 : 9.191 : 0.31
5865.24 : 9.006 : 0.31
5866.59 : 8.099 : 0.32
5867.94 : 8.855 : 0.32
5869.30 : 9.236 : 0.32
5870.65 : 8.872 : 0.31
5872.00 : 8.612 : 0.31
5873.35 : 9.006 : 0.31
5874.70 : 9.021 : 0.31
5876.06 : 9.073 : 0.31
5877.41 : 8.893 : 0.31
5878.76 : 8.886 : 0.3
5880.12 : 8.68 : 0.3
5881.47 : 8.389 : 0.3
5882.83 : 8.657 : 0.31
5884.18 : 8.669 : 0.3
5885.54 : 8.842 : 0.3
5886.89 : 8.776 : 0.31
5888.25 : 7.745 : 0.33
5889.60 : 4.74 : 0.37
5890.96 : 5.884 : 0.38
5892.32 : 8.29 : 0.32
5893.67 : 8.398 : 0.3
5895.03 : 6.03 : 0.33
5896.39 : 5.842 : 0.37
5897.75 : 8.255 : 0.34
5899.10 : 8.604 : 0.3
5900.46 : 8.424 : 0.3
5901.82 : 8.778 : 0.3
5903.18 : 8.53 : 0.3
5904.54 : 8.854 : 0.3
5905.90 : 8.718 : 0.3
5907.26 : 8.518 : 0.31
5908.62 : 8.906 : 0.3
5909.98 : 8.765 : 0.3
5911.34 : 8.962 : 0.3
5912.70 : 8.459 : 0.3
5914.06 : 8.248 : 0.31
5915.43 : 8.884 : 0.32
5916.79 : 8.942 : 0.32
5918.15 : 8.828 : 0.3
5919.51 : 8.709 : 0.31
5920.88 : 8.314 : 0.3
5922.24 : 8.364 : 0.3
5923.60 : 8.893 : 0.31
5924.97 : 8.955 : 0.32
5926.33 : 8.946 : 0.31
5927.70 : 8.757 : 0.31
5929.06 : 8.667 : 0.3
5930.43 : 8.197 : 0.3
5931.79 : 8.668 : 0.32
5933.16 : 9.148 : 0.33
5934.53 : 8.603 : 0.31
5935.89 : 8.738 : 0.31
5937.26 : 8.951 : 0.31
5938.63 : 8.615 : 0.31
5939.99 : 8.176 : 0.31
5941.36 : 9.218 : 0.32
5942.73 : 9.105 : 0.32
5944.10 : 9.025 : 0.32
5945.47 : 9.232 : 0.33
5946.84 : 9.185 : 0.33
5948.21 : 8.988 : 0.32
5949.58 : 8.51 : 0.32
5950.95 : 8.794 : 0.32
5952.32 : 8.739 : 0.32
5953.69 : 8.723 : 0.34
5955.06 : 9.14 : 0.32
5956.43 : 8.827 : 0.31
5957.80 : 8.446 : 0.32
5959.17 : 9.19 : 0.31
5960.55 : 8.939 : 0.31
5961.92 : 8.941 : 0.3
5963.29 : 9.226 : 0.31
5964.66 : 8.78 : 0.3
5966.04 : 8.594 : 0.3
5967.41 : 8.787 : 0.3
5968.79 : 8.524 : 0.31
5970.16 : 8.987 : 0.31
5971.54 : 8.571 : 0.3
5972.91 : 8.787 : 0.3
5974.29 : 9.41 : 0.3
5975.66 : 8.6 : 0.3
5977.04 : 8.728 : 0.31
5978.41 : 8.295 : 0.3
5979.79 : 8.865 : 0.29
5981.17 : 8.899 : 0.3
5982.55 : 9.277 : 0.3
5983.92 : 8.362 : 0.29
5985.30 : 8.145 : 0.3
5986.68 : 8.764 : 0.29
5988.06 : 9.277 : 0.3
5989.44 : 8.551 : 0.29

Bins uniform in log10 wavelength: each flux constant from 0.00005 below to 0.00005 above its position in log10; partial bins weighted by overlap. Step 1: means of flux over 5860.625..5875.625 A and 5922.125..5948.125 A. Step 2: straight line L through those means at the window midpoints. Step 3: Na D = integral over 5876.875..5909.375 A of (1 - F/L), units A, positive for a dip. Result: 2.67 A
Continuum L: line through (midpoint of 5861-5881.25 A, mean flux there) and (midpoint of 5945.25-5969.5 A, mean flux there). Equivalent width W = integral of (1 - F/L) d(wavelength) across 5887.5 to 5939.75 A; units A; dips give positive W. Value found 3.1 A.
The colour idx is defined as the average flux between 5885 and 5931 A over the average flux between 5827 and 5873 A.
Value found 0.94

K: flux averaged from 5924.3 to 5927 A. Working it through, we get 8.97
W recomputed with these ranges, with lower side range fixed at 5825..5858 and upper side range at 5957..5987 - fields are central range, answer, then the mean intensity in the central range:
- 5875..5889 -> 0.2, 8.65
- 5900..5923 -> 0.3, 8.66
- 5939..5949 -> -0.2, 8.97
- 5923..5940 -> 0.1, 8.74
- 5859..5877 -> -0.1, 8.82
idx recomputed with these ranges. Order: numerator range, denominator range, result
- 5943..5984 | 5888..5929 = 1.08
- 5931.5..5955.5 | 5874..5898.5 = 1.11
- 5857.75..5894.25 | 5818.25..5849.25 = 0.95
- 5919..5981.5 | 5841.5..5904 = 1.05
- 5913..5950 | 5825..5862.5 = 1.00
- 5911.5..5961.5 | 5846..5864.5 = 1.02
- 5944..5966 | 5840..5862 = 1.03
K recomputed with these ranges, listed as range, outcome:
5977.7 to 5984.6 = 8.75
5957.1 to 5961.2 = 8.85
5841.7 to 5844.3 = 8.59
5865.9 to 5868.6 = 8.48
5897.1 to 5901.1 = 8.44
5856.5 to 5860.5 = 8.4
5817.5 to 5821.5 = 9.22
